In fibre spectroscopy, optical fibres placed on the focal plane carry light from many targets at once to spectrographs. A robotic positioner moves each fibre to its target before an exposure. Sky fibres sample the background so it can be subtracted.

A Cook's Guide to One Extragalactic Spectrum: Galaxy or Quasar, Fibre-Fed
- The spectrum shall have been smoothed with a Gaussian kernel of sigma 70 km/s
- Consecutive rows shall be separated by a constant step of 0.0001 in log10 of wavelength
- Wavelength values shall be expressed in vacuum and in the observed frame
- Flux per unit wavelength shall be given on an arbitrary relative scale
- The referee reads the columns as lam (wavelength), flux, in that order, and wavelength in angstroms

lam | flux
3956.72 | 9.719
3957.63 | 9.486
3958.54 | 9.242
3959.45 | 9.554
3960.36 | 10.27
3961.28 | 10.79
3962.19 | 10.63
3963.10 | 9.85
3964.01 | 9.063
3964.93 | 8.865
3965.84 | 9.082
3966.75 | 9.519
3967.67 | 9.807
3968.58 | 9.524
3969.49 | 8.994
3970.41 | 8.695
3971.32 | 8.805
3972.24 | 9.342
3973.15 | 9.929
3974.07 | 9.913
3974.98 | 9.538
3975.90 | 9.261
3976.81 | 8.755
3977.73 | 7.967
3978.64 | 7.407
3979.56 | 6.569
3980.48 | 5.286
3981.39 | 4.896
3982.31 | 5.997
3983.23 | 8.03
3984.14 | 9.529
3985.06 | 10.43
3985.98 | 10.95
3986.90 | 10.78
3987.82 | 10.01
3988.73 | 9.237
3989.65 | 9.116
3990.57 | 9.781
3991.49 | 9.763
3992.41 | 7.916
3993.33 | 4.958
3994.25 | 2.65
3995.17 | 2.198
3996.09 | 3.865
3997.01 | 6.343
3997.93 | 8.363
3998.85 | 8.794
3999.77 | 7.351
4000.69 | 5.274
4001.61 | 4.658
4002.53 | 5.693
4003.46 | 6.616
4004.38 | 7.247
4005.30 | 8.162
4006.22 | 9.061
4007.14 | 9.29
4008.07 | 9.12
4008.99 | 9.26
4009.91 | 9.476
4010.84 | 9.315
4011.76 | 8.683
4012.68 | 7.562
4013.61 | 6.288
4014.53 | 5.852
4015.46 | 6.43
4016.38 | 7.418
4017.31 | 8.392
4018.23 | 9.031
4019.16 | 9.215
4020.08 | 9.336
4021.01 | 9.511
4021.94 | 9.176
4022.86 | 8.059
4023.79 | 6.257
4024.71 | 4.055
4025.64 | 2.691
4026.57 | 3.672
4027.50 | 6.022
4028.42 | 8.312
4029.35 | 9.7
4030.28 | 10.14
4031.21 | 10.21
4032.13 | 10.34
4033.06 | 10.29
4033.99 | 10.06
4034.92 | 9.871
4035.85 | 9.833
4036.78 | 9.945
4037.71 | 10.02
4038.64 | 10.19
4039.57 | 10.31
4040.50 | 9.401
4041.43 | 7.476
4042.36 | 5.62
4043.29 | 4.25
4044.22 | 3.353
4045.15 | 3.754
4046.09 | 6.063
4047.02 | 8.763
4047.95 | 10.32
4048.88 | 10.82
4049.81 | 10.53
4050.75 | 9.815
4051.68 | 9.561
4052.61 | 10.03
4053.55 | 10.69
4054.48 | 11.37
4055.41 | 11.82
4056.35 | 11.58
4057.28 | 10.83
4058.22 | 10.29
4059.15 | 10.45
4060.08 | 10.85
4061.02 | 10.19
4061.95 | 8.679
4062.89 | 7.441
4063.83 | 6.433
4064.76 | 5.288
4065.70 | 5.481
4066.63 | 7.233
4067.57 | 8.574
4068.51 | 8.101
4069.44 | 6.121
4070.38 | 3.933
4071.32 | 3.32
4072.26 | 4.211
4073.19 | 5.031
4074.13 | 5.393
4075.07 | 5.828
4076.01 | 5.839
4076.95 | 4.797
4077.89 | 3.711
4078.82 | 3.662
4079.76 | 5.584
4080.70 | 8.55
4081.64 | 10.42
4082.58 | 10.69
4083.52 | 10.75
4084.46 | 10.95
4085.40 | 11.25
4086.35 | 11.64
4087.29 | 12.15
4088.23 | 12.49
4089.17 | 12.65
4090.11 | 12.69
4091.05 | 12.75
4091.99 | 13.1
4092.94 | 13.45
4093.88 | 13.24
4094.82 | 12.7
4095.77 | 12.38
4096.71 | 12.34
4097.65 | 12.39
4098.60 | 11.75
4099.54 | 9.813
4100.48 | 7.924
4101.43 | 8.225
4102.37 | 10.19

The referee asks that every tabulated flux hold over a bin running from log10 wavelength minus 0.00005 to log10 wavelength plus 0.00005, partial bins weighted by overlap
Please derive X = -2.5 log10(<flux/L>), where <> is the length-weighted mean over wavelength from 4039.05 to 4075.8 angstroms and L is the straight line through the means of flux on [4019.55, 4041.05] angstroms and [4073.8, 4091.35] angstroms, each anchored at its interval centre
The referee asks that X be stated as 0.116 mag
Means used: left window 8.58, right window 9.04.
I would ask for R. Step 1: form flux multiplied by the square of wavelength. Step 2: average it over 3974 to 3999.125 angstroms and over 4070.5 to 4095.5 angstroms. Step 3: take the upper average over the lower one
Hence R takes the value 1.23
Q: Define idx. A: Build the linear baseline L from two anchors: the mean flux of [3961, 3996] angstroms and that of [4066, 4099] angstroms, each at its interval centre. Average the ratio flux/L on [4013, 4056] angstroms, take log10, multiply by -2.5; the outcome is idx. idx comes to 0.06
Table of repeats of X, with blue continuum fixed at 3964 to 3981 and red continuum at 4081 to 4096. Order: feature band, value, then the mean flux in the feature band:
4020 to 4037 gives 0.246 mag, 8.24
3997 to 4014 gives 0.240 mag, 7.76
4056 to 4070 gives 0.314 mag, 8.45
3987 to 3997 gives 0.294 mag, 7.06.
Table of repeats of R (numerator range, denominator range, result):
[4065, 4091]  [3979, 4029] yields 1.10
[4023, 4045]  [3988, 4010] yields 1.10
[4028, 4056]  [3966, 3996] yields 1.14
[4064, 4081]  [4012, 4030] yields 0.79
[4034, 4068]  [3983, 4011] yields 1.16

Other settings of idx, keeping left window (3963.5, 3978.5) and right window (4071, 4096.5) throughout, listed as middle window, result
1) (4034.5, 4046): 0.190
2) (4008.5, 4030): 0.213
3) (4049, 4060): -0.151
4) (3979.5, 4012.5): 0.200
